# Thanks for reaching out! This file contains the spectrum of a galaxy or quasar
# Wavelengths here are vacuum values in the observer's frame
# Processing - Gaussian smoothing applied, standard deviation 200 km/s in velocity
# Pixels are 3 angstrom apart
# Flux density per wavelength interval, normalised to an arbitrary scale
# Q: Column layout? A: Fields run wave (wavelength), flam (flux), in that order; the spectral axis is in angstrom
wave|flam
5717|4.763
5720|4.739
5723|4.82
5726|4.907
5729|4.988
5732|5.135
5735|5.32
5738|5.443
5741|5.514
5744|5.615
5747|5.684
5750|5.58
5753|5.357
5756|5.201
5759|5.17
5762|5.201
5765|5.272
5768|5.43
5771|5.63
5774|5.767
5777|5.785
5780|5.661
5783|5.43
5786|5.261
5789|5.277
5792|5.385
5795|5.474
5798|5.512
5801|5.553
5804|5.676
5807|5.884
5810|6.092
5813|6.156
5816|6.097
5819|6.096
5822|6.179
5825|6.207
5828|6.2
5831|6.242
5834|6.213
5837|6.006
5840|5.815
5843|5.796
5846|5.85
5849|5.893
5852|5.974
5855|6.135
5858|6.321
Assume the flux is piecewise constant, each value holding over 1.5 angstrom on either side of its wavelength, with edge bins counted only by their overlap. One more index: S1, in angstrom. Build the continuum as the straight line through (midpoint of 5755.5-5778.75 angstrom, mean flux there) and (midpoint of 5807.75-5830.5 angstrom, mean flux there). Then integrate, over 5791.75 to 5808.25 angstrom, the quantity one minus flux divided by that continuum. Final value 0.8 angstrom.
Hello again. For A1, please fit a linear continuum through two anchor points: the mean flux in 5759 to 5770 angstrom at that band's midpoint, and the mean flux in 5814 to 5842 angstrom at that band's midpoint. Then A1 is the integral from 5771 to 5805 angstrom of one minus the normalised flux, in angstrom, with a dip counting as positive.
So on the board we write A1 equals 0.41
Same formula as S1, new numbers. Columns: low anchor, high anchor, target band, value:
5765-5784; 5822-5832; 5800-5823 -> 0.2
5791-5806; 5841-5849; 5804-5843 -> -2.6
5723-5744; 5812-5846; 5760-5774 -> 0.3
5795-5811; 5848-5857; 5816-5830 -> -0.8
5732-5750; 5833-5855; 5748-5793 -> 1.5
